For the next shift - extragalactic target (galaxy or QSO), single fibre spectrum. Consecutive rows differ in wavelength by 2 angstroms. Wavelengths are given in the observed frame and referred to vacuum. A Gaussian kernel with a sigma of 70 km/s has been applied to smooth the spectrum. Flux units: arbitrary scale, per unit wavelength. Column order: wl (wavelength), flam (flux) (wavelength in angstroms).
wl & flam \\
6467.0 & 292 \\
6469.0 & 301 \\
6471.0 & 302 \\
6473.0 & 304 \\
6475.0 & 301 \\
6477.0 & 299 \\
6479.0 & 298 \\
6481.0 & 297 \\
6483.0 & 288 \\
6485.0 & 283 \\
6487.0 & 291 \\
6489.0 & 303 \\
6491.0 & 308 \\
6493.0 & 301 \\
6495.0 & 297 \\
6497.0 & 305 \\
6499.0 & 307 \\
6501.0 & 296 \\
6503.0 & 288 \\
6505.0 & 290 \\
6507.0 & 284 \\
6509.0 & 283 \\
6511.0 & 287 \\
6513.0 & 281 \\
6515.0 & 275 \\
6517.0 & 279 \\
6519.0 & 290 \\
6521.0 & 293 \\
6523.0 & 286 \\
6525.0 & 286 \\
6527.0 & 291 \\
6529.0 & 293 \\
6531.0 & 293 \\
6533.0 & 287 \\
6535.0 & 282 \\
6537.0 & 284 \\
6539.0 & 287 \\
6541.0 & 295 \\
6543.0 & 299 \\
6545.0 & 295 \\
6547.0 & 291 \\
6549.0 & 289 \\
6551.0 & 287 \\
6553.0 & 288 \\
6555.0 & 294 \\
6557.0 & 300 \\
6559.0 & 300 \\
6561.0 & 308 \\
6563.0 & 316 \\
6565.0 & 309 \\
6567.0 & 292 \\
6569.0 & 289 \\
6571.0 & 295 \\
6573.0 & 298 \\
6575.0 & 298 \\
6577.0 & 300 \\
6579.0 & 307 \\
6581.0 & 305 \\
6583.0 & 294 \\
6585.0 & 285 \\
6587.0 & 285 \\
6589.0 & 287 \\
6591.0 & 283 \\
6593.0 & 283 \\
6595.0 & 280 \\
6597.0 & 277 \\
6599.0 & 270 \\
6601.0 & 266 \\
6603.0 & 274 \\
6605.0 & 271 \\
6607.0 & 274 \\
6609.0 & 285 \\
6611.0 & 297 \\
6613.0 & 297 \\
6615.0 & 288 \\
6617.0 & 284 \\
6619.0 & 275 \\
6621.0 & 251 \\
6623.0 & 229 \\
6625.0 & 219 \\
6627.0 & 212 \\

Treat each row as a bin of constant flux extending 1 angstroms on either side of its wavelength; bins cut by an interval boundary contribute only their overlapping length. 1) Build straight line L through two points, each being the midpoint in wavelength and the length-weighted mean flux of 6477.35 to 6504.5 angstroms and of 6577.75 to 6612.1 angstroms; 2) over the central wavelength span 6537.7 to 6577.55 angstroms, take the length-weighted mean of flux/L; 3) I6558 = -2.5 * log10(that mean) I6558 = -0.03 mag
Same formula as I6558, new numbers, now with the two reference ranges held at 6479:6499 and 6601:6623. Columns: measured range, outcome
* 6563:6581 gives -0.06 mag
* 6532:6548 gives 0.00 mag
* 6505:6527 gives 0.03 mag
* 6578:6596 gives -0.03 mag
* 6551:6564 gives -0.05 mag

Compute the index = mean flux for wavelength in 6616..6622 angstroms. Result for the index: 270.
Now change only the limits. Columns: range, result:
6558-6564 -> 308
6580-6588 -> 292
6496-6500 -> 306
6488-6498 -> 303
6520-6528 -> 289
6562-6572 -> 300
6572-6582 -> 302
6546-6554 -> 289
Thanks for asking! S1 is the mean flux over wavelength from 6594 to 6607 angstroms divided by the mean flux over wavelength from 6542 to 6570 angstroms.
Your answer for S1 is 0.92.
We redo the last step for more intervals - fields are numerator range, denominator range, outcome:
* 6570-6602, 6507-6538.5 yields 1.01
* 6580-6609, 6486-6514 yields 0.96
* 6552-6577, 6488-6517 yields 1.02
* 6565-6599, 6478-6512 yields 0.99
